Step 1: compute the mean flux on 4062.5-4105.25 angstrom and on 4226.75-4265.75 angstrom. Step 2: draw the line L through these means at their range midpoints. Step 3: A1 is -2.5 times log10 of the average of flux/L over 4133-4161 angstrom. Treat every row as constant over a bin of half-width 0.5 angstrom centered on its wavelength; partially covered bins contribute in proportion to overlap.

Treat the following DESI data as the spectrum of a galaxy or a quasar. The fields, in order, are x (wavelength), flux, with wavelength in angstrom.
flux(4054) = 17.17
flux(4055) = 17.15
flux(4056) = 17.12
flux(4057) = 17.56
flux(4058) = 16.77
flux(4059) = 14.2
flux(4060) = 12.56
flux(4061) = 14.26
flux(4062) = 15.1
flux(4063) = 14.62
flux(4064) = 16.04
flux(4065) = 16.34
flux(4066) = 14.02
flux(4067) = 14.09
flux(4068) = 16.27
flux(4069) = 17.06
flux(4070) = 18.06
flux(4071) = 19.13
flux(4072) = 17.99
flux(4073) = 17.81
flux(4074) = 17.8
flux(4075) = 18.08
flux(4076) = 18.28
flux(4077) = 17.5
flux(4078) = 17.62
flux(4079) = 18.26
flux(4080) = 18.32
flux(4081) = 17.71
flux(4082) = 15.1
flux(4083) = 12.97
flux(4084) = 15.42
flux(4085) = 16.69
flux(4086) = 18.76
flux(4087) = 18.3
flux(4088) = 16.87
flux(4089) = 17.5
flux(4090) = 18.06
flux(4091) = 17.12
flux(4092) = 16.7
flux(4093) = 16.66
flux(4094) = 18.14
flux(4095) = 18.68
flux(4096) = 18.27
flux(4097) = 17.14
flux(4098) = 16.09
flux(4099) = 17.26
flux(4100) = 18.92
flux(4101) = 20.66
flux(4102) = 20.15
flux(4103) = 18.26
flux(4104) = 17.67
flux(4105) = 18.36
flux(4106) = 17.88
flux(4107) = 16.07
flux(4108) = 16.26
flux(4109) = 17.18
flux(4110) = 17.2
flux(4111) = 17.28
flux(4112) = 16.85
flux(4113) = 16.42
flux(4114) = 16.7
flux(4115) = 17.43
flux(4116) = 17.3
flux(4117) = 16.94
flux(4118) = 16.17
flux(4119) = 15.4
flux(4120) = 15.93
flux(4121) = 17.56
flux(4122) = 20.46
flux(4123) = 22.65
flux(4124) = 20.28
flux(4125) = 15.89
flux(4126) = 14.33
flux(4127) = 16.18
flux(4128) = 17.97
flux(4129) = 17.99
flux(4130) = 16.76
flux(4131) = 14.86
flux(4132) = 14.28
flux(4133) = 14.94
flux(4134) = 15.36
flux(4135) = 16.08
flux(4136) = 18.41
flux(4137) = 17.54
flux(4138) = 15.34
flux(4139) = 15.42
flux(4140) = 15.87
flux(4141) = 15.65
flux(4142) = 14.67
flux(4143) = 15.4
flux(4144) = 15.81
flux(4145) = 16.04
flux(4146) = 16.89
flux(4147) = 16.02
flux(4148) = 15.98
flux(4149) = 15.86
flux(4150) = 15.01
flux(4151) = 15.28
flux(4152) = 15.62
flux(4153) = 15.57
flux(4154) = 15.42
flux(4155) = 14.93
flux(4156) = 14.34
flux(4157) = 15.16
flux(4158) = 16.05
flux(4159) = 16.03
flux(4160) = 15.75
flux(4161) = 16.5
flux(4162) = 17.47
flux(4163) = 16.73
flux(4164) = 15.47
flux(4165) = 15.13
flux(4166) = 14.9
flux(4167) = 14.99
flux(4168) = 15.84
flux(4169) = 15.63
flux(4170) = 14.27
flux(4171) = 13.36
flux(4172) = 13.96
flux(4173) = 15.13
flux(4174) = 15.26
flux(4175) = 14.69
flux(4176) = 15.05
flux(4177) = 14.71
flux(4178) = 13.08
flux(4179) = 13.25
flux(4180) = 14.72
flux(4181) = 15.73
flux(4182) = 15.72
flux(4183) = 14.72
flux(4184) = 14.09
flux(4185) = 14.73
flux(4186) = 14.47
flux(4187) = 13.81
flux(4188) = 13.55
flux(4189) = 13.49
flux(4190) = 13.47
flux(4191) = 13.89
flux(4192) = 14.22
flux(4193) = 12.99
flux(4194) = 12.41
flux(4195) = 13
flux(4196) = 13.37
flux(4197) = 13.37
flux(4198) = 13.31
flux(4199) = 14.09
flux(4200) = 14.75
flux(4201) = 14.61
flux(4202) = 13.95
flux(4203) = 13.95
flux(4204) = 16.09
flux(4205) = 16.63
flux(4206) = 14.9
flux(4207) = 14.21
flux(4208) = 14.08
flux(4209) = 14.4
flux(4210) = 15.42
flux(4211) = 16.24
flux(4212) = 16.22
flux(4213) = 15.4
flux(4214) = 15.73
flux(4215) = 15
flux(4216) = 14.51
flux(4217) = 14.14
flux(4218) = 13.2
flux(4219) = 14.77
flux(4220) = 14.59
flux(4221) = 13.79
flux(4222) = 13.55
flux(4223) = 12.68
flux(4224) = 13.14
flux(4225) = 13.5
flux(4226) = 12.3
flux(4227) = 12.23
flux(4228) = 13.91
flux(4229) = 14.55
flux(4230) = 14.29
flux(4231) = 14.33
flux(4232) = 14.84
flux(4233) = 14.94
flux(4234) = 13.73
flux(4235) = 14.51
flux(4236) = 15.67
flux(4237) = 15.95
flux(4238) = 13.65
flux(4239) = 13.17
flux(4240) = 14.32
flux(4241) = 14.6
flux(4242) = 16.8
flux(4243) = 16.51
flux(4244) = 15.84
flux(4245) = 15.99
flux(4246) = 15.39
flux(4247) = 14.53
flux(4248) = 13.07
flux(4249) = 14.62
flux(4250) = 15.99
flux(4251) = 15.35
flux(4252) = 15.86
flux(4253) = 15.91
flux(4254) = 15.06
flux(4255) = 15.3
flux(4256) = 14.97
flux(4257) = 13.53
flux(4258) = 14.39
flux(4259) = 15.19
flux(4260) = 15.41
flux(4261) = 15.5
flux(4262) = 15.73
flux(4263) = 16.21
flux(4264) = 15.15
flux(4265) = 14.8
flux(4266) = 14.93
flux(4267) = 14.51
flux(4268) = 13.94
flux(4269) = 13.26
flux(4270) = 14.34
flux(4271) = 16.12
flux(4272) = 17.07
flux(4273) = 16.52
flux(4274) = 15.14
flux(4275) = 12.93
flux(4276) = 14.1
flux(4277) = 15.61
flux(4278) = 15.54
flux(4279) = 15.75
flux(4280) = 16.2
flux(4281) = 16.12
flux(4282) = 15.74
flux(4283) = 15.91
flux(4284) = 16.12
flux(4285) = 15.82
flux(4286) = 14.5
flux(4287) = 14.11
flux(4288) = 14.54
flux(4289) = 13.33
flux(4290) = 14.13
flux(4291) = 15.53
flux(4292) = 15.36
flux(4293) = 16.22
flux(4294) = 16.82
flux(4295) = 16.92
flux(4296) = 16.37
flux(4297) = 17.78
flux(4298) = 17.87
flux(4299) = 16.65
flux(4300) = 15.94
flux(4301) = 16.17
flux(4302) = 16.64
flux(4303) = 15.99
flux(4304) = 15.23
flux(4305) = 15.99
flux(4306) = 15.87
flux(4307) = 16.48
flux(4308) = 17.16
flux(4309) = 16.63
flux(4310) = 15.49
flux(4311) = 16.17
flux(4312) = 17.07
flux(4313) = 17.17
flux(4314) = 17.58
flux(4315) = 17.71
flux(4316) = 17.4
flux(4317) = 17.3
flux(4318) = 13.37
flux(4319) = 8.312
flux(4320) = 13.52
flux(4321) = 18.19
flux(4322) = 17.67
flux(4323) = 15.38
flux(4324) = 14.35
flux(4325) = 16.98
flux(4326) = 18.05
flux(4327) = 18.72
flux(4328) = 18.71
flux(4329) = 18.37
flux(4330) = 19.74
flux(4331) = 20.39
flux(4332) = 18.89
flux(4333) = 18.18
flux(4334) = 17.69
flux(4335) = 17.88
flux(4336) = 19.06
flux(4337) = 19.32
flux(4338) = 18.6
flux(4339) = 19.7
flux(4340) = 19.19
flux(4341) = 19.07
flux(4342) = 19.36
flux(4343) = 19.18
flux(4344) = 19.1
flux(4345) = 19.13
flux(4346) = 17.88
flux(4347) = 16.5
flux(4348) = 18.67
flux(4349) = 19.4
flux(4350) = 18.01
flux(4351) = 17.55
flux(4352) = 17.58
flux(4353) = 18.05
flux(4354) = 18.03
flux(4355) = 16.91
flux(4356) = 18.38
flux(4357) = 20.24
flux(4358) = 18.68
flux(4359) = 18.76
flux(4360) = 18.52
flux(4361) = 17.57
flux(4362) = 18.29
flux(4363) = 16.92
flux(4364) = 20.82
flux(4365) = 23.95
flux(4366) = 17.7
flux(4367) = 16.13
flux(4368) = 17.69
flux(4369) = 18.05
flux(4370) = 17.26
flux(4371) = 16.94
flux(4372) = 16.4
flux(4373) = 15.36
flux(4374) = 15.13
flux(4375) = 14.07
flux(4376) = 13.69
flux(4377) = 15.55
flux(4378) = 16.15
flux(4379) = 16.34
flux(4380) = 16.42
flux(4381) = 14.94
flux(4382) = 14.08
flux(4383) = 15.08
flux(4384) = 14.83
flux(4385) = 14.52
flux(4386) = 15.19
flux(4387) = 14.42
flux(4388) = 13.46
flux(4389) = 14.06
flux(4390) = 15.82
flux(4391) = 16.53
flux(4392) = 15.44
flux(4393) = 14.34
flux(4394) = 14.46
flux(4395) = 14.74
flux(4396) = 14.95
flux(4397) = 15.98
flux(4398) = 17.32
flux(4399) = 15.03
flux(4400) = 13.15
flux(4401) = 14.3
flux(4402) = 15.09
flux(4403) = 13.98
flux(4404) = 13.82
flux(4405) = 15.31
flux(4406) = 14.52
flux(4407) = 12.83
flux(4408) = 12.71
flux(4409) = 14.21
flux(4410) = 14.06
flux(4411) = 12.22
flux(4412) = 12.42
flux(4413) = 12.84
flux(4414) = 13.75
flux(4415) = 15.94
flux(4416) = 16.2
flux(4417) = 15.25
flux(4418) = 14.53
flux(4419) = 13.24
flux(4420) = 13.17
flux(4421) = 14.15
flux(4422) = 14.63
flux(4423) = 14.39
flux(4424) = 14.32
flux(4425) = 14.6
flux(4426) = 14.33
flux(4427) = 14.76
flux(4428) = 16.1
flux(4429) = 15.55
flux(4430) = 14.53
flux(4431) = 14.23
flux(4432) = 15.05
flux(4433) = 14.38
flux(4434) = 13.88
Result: 0.04 mag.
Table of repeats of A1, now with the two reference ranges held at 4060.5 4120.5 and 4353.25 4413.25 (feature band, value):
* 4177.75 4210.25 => 0.172 mag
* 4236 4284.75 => 0.079 mag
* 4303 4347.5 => -0.084 mag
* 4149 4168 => 0.080 mag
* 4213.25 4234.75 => 0.178 mag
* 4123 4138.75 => 0.020 mag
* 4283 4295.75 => 0.061 mag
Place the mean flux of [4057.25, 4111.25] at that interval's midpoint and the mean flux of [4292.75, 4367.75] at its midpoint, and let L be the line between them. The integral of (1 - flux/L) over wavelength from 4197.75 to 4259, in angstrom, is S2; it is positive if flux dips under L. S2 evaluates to 9.5 angstrom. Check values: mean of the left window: 17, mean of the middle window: 14.6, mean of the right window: 17.6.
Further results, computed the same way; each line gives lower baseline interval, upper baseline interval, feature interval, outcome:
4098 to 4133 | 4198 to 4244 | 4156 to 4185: 1.4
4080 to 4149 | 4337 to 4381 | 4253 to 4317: 6.8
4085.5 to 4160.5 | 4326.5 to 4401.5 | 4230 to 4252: 2.6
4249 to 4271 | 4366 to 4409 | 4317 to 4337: -2.6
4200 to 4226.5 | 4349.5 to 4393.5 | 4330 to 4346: -2.7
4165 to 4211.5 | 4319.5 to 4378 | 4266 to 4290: 1.9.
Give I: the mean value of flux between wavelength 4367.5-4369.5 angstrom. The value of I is 17.9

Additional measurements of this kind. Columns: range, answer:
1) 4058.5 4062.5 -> 14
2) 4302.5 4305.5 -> 15.7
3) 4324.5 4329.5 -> 18.2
